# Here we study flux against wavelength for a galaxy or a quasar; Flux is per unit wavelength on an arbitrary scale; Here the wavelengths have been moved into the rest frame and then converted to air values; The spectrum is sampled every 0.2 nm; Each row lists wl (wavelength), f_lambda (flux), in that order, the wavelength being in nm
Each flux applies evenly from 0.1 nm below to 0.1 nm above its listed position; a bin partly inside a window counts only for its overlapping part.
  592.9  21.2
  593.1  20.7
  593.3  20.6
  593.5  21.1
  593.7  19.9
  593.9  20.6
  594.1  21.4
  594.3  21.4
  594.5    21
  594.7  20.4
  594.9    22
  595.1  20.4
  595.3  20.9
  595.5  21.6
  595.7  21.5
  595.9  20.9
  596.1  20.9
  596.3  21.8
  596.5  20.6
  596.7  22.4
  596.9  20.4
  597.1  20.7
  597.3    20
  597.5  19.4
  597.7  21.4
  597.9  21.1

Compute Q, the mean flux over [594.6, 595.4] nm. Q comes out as 20.9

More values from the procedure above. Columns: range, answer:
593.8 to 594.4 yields 21.1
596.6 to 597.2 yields 21.2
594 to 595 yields 21.2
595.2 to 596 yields 21.2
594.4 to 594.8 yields 20.7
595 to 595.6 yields 21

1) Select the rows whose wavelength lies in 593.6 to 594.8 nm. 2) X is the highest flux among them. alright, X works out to 21.4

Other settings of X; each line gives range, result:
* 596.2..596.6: 21.8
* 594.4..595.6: 22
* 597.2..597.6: 20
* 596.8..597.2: 20.7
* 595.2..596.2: 21.6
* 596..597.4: 22.4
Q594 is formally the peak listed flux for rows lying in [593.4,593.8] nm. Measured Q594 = 21.1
